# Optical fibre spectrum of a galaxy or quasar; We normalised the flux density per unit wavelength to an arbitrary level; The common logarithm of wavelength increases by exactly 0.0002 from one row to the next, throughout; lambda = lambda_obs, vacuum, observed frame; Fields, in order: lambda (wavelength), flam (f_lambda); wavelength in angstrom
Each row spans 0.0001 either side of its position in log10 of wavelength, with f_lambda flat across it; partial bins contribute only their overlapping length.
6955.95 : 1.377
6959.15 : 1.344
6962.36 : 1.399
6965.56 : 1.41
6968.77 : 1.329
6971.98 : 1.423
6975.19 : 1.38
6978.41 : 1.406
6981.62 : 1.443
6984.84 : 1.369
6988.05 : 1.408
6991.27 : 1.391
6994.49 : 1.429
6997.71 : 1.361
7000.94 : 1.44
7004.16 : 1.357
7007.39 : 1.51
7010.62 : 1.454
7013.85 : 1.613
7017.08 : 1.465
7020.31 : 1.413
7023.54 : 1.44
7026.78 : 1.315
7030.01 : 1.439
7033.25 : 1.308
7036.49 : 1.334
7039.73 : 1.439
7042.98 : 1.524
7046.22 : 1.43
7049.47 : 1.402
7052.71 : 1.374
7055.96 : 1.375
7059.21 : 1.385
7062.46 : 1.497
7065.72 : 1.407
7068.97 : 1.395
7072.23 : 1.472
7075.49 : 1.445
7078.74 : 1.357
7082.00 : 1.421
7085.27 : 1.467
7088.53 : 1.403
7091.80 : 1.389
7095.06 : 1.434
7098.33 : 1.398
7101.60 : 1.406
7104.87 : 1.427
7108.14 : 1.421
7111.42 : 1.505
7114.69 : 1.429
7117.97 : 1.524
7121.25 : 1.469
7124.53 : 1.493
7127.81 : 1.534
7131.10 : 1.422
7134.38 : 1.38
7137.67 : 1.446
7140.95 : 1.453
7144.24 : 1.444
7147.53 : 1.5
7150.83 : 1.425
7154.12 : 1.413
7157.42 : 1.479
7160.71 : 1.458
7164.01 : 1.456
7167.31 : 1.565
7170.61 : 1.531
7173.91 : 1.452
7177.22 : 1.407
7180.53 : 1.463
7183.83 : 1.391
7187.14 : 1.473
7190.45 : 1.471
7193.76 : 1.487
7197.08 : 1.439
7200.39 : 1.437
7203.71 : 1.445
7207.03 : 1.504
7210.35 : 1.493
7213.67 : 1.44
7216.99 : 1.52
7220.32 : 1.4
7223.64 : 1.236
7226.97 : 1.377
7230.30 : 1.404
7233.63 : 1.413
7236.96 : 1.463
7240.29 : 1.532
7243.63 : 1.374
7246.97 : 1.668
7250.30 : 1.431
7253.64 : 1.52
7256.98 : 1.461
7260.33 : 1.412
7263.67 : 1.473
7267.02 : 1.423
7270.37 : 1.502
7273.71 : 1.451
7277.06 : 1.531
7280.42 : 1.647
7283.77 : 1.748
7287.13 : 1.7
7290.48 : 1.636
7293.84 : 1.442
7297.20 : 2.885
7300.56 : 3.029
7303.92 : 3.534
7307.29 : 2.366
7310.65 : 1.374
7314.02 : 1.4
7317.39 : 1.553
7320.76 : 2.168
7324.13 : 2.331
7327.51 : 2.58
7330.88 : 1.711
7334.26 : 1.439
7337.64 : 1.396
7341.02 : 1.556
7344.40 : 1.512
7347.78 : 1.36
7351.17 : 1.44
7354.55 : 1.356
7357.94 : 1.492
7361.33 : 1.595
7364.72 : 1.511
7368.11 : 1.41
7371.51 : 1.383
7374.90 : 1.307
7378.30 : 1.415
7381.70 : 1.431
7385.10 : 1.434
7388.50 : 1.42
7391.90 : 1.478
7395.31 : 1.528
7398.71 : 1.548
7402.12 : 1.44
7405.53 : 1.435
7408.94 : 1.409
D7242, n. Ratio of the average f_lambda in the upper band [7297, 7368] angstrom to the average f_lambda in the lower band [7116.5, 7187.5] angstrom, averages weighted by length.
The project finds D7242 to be 1.27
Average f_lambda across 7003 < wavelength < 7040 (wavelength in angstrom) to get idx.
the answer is 1.42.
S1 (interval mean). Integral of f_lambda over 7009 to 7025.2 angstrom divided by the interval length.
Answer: 1.48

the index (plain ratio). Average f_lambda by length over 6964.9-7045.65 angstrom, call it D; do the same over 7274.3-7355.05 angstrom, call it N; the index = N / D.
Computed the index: 1.32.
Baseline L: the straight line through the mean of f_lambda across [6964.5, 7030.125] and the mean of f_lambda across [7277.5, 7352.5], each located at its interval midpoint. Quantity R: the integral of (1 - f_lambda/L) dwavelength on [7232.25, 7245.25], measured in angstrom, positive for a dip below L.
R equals 2.4 angstrom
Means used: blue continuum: 1.42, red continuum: 1.9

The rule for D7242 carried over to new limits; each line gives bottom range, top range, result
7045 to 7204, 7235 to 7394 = 1.15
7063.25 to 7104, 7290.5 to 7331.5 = 1.54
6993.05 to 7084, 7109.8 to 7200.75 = 1.03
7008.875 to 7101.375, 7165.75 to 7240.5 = 1.02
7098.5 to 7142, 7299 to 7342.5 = 1.40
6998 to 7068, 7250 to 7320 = 1.26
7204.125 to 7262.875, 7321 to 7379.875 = 1.10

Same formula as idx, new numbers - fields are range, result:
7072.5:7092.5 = 1.42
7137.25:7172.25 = 1.47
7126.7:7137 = 1.44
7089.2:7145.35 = 1.44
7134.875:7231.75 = 1.45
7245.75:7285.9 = 1.52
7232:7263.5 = 1.48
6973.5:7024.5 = 1.43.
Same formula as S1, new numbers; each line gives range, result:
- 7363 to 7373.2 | 1.43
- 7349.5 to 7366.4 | 1.48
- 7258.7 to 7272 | 1.45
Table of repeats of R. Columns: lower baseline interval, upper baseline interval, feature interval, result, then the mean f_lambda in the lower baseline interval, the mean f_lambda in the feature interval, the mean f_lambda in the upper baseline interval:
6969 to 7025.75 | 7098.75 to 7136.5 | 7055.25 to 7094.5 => 0.7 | 1.43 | 1.42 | 1.45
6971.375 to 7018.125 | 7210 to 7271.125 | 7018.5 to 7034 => 0.5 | 1.43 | 1.39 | 1.45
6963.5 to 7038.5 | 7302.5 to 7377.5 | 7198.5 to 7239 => 4.3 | 1.41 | 1.43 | 1.71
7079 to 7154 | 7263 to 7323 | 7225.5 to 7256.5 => 5.2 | 1.44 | 1.47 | 1.89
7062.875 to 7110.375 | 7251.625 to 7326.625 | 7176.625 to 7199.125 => 2.6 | 1.42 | 1.45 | 1.85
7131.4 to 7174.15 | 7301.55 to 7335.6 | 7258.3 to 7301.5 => 4.5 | 1.46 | 1.74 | 2.07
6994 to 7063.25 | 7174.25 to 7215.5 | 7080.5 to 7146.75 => -0.3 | 1.42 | 1.44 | 1.45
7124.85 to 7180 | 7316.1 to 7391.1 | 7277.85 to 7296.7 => -2.0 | 1.46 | 1.71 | 1.58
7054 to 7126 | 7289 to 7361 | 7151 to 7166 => 1.1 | 1.43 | 1.45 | 1.88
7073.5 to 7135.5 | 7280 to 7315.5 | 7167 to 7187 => 2.6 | 1.44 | 1.46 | 2.09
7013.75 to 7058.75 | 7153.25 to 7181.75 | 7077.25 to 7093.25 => 0.3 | 1.41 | 1.41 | 1.47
